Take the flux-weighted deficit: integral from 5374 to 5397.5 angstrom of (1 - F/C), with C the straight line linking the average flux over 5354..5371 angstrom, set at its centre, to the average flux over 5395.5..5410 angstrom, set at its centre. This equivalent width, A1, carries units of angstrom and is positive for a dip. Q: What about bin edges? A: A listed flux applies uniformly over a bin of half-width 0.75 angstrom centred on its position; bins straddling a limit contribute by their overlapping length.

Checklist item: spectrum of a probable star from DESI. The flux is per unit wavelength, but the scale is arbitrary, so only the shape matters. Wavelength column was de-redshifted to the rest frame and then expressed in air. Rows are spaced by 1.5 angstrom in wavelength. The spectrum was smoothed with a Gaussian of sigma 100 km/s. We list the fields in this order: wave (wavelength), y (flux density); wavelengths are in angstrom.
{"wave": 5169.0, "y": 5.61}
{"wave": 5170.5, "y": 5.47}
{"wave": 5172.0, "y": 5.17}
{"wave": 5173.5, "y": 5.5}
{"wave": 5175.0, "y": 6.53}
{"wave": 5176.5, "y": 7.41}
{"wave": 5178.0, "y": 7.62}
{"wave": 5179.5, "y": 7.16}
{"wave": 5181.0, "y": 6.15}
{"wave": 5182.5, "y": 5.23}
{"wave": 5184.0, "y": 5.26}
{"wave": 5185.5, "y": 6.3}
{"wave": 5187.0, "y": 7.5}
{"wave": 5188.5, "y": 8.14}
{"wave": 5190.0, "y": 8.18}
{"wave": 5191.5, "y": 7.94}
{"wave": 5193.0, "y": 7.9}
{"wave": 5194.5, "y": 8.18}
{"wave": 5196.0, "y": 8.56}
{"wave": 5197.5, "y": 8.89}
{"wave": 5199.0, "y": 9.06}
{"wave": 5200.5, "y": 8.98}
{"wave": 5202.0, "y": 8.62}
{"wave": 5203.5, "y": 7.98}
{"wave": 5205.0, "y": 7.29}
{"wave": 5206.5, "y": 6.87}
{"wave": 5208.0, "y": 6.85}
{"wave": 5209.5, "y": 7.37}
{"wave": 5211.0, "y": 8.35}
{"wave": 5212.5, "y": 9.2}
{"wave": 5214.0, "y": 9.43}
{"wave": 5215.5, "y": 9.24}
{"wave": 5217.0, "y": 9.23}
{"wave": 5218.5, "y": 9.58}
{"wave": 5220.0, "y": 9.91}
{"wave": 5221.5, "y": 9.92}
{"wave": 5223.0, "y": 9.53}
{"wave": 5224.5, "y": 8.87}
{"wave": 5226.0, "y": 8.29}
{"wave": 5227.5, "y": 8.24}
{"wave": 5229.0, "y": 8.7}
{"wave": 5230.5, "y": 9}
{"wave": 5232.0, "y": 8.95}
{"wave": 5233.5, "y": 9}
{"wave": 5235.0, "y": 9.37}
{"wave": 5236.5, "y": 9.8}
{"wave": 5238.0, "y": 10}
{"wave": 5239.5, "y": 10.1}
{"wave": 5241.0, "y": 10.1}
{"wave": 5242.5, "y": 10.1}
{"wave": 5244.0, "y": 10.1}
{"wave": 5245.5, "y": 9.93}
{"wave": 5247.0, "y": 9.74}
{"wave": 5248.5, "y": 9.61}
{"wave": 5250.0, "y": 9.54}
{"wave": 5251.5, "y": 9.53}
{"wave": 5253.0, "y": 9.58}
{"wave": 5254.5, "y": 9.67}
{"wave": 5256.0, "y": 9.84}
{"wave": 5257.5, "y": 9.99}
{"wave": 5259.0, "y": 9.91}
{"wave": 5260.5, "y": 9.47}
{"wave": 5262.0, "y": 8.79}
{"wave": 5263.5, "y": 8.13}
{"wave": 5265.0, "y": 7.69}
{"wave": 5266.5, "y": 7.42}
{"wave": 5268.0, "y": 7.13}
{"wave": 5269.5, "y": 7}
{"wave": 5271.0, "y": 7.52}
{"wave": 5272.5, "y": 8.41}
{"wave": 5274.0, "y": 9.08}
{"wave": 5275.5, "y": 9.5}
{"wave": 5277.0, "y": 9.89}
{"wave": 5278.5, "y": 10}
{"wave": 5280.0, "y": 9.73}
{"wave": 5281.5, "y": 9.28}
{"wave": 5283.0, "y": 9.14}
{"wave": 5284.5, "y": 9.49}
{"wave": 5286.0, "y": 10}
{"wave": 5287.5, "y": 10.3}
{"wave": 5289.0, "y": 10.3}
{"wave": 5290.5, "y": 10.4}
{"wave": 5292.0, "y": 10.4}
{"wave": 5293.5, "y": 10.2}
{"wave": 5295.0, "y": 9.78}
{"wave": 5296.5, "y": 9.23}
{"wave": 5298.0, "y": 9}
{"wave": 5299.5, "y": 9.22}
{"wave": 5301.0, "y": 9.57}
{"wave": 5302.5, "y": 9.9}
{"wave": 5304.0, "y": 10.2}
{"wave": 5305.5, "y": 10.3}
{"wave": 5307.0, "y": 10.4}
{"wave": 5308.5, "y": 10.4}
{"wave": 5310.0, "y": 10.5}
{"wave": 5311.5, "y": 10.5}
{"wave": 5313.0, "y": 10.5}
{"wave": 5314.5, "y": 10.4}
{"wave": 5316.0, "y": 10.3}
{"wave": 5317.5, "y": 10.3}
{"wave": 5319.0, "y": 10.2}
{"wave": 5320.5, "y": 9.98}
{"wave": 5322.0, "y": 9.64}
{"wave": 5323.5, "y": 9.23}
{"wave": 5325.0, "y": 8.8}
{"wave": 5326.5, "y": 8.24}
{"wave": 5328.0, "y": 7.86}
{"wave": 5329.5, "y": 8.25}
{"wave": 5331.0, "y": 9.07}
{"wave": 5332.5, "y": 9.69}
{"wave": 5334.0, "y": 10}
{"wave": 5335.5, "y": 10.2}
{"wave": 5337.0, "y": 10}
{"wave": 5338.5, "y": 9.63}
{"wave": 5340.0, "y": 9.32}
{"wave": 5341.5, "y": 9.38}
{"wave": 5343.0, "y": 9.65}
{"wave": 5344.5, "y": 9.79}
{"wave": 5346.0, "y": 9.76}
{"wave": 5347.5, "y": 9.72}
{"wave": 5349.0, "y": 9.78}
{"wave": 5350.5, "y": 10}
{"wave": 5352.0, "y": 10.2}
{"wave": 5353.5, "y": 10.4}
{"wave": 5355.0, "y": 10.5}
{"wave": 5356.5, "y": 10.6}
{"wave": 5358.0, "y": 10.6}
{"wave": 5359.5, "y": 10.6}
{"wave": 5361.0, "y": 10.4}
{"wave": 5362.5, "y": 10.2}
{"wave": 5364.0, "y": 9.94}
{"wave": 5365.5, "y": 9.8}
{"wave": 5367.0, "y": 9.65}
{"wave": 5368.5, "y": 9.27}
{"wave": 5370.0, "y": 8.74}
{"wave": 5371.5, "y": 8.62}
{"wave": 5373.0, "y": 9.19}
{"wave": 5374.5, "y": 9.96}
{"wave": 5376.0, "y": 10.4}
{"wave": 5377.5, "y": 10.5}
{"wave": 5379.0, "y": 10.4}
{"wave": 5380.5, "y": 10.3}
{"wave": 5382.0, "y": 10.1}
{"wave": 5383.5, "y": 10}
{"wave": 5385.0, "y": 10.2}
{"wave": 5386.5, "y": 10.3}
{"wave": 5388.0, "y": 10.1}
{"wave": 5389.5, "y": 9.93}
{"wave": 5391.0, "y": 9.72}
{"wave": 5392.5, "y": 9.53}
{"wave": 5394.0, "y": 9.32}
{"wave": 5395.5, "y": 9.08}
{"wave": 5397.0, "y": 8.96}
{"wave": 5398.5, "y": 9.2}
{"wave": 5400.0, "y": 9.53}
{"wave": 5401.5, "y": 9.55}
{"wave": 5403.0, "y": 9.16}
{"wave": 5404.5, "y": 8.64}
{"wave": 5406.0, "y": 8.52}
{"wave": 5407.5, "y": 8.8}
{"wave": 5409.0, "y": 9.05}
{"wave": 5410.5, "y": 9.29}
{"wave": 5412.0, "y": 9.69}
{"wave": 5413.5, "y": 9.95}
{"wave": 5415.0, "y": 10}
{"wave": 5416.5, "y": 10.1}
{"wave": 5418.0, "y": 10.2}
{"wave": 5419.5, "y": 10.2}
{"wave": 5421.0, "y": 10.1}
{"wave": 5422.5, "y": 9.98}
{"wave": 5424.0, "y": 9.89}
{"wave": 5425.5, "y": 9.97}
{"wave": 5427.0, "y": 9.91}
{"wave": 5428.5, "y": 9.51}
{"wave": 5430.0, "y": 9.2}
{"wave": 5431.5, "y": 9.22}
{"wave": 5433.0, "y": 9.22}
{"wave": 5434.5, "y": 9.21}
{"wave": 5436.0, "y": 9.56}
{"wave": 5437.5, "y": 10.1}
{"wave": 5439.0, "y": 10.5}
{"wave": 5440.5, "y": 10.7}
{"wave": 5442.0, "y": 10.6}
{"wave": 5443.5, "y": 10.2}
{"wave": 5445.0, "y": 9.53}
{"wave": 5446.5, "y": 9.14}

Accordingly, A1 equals -1.18 angstrom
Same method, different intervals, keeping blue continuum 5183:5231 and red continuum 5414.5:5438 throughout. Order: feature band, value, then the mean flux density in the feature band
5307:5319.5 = -1.9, 10.4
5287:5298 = -1.4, 10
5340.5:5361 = -1.8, 10.1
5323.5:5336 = 0.2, 9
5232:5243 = -1.5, 9.72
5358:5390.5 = -1.8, 9.95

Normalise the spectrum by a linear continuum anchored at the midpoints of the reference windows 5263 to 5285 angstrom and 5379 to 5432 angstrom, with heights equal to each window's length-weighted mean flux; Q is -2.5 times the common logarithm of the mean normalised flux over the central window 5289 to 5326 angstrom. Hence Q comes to -0.13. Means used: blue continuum 8.62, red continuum 9.65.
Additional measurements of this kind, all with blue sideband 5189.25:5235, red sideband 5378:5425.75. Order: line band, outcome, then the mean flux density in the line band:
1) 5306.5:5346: -0.05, 9.7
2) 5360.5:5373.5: 0.00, 9.52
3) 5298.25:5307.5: -0.08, 9.87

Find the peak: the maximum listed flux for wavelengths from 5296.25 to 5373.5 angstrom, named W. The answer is 10.6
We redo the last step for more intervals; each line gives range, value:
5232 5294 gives 10.4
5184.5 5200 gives 9.06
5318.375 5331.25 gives 10.2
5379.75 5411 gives 10.3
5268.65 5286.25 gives 10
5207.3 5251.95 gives 10.1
